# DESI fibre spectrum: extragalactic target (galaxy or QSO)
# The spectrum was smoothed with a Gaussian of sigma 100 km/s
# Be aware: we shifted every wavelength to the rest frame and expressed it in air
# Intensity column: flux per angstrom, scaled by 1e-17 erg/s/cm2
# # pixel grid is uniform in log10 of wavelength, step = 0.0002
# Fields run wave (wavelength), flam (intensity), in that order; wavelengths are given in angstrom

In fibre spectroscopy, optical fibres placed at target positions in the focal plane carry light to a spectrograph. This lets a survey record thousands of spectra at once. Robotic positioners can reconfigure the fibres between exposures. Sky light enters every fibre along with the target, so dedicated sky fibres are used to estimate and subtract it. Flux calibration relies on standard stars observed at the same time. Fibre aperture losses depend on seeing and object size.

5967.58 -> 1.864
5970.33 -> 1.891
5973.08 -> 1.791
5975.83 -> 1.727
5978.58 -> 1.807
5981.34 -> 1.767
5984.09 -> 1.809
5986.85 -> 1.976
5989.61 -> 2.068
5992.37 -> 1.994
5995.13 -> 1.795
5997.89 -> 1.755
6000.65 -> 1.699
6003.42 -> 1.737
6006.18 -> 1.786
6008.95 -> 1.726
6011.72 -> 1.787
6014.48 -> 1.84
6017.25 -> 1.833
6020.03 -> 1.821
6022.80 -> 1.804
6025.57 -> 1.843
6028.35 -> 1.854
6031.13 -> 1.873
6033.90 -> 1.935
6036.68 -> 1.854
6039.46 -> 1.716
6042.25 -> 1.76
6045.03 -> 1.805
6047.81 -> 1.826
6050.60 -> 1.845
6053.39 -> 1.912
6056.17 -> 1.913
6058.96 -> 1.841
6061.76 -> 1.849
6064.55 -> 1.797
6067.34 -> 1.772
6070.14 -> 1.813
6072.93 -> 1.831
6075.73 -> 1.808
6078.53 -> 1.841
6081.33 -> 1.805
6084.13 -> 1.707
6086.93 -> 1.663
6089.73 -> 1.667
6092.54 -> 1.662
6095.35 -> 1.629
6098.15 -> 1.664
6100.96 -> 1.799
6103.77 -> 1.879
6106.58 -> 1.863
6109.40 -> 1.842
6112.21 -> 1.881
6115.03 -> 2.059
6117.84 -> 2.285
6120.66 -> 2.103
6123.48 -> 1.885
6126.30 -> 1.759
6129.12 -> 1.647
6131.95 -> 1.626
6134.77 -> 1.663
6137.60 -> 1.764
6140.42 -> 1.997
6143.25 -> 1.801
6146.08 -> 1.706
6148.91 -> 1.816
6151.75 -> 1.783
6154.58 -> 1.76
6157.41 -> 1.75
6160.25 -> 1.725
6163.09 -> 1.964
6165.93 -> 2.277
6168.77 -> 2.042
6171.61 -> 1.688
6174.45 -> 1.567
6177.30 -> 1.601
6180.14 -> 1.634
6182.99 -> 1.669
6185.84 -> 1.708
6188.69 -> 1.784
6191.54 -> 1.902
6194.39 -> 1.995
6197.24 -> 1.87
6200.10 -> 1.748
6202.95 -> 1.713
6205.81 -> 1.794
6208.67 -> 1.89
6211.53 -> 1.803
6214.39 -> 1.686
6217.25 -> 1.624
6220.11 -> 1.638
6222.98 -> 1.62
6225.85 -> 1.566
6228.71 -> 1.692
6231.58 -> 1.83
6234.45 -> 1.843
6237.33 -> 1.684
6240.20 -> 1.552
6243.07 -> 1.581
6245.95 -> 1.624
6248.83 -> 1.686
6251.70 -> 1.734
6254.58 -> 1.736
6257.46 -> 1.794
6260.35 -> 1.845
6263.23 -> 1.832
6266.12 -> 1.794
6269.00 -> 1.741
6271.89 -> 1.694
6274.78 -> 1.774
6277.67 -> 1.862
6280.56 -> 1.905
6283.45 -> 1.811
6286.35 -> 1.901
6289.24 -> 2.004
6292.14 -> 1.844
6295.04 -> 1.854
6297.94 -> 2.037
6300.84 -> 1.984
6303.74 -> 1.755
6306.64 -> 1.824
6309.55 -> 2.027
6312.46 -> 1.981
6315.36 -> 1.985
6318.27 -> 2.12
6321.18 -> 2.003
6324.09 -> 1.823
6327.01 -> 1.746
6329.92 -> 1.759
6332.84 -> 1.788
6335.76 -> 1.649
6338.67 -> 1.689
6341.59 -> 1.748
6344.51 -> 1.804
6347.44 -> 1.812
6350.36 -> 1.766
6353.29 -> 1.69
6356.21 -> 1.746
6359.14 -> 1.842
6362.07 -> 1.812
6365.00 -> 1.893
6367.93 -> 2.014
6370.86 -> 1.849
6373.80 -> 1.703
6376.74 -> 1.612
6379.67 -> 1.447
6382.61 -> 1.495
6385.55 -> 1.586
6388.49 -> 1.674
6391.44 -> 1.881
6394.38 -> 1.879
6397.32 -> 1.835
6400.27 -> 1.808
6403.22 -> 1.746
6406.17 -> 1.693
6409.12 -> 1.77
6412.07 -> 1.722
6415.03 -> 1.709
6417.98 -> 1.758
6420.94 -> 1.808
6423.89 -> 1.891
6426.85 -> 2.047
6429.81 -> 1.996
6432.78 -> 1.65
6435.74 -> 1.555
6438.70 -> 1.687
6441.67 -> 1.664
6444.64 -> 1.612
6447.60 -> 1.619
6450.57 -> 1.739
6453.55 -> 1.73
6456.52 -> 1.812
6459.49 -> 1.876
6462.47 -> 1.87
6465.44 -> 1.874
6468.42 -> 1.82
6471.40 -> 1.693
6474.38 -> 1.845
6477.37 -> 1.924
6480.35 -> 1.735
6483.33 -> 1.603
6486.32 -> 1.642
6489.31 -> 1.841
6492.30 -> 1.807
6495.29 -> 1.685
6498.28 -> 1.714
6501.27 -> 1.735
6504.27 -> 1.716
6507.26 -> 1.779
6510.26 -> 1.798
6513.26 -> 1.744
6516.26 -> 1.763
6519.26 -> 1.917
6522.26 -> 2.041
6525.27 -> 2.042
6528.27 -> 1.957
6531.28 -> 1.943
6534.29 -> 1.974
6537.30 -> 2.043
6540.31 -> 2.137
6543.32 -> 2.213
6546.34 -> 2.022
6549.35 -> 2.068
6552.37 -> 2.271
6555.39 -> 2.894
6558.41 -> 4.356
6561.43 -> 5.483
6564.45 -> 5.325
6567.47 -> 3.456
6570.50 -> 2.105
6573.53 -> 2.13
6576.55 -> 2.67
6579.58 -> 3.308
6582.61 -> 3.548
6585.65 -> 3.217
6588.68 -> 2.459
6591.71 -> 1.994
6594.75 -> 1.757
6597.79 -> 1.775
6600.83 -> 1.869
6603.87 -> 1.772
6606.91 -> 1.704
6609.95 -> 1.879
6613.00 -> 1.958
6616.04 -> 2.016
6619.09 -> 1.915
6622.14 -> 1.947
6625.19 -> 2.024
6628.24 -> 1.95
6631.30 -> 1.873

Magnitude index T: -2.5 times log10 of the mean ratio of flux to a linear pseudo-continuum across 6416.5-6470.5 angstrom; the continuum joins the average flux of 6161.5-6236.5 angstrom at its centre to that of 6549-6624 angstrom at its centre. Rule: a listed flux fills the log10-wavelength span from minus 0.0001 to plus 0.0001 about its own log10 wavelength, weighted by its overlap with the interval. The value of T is 0.29 mag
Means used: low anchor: 1.77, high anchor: 2.64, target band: 1.78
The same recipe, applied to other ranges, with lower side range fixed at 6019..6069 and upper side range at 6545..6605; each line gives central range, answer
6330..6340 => 0.36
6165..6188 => 0.18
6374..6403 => 0.42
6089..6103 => 0.14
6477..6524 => 0.45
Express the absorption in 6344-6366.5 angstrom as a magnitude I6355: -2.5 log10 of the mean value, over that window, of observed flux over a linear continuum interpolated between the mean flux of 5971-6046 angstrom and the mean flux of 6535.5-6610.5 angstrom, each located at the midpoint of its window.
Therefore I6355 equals 0.29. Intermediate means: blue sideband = 1.82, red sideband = 2.66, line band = 1.8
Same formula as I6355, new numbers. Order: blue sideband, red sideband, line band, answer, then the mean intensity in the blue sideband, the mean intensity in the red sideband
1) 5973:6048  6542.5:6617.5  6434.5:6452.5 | 0.43 mag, 1.82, 2.65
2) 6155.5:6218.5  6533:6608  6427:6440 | 0.32 mag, 1.79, 2.67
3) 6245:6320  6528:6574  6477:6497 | 0.43 mag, 1.85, 2.81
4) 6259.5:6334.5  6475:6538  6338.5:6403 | 0.06 mag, 1.87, 1.83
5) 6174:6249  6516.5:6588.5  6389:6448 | 0.30 mag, 1.72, 2.72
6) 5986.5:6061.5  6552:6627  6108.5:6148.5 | 0.07 mag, 1.84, 2.63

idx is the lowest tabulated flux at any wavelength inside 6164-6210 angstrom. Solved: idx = 1.567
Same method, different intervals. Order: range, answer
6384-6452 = 1.555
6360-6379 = 1.612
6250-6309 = 1.694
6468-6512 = 1.603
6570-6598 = 1.757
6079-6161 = 1.626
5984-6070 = 1.699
